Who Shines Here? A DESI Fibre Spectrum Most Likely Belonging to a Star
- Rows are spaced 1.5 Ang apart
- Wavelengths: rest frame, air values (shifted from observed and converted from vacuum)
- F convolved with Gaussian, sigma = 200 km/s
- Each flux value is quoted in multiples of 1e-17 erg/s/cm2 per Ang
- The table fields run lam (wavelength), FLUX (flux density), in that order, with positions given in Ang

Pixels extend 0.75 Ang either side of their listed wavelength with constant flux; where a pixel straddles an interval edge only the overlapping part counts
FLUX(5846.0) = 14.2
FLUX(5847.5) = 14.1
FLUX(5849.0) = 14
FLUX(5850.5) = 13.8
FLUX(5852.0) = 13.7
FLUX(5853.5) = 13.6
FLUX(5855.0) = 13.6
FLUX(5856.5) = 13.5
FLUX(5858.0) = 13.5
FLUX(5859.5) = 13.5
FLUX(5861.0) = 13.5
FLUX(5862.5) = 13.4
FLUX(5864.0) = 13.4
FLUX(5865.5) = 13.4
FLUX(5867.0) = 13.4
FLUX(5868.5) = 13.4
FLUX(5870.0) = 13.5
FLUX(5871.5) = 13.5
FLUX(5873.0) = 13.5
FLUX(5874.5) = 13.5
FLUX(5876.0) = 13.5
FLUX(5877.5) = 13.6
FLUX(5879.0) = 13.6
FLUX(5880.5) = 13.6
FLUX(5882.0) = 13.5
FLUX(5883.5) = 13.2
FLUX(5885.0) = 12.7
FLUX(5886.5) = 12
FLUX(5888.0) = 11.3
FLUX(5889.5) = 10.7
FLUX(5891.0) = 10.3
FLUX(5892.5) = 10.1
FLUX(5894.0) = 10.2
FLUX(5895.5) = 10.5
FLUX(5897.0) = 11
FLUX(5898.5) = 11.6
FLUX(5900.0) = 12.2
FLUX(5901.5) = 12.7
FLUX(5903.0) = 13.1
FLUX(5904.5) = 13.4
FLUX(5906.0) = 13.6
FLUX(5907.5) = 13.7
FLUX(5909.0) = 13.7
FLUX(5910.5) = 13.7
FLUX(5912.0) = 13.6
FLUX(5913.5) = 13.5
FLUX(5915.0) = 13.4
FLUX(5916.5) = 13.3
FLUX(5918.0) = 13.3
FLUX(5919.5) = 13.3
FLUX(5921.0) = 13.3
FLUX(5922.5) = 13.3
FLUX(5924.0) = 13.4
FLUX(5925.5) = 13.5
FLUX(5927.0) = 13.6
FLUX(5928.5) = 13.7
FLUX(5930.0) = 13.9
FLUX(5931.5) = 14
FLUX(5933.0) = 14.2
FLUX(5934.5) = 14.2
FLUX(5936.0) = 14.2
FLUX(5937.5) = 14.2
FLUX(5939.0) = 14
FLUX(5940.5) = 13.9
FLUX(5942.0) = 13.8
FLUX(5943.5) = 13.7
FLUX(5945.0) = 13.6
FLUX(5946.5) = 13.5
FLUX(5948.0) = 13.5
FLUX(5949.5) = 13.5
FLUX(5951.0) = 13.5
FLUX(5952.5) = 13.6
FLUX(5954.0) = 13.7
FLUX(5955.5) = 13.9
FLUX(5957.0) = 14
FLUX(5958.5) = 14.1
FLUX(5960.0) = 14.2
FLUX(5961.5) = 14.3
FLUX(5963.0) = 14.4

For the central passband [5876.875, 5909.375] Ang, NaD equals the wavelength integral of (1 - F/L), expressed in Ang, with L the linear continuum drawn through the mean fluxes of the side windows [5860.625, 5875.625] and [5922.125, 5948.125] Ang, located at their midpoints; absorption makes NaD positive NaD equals 3.2 Ang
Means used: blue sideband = 13.4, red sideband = 13.8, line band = 12.3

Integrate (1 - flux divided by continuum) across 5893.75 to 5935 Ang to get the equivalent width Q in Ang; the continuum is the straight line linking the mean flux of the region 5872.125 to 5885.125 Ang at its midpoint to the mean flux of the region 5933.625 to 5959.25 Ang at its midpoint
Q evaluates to 1.6 Ang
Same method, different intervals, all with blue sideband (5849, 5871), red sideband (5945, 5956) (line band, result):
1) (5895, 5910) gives 1.1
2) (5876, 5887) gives 0.3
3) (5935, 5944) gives -0.3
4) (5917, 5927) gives 0.2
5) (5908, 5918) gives 0.0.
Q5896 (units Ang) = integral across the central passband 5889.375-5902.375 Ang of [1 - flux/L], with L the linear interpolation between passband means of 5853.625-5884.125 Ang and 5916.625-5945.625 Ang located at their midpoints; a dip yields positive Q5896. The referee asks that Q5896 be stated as 2.41 Ang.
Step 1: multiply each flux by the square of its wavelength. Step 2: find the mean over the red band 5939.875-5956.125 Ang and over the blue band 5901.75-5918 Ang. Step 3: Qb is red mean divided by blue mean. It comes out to 1.03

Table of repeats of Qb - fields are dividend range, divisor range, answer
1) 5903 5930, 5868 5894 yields 1.08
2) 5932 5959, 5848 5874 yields 1.05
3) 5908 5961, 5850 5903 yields 1.10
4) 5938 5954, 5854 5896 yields 1.10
